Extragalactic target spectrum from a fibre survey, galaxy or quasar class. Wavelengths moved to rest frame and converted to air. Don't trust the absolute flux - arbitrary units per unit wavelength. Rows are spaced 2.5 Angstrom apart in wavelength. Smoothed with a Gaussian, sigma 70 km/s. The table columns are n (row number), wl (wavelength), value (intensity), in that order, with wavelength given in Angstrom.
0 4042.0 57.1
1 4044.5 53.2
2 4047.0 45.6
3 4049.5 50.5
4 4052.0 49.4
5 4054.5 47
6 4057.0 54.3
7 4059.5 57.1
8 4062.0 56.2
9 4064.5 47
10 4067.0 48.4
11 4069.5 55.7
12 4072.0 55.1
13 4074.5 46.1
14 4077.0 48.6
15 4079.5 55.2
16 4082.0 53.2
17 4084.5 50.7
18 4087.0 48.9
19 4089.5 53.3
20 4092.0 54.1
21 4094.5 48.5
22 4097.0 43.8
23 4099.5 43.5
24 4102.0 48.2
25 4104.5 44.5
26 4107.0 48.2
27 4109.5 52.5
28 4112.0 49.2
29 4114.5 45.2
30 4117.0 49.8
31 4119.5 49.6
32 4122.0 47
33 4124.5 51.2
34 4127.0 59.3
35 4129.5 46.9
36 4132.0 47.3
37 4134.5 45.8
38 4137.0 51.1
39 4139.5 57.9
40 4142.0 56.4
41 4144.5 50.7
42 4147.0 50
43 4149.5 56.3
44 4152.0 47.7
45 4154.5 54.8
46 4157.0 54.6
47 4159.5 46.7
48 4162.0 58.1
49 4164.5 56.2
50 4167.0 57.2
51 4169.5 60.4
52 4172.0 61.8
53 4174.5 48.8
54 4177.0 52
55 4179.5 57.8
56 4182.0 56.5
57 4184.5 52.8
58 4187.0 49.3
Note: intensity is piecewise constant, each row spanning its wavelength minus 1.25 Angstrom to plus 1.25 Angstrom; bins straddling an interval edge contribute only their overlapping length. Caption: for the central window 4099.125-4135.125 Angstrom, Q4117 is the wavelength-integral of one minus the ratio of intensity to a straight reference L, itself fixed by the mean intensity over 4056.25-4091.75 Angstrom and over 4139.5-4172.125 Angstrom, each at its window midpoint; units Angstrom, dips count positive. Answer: 3.17 Angstrom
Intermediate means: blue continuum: 52.2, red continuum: 54.6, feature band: 48.7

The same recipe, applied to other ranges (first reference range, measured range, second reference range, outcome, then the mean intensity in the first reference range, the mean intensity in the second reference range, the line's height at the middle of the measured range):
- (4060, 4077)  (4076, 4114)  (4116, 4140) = 1.2 Angstrom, 51.5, 50.4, 51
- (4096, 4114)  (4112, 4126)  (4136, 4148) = 0.2 Angstrom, 47.1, 53.3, 49.5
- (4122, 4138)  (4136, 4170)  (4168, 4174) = 0.7 Angstrom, 50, 59.4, 55.3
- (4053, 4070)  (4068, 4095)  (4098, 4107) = -1.6 Angstrom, 52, 45.7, 49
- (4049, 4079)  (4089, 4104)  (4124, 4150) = 1.0 Angstrom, 51.4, 52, 51.7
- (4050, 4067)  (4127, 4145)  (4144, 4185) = 0.7 Angstrom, 51.5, 54.4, 53.6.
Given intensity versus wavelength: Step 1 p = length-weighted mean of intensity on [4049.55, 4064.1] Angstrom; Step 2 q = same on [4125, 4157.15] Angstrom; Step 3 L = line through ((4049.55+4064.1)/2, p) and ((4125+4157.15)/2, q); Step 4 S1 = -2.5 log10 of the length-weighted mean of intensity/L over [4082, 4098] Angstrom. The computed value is 0.04 mag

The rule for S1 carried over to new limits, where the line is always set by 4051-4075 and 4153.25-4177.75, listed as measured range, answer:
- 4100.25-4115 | 0.11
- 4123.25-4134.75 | 0.07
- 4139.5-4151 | 0.01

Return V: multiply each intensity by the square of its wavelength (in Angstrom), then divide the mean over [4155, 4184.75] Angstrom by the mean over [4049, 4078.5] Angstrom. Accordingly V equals 1.13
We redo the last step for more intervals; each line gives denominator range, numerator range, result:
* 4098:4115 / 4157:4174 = 1.22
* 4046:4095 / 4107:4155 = 1.02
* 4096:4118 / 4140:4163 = 1.14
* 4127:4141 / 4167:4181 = 1.13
